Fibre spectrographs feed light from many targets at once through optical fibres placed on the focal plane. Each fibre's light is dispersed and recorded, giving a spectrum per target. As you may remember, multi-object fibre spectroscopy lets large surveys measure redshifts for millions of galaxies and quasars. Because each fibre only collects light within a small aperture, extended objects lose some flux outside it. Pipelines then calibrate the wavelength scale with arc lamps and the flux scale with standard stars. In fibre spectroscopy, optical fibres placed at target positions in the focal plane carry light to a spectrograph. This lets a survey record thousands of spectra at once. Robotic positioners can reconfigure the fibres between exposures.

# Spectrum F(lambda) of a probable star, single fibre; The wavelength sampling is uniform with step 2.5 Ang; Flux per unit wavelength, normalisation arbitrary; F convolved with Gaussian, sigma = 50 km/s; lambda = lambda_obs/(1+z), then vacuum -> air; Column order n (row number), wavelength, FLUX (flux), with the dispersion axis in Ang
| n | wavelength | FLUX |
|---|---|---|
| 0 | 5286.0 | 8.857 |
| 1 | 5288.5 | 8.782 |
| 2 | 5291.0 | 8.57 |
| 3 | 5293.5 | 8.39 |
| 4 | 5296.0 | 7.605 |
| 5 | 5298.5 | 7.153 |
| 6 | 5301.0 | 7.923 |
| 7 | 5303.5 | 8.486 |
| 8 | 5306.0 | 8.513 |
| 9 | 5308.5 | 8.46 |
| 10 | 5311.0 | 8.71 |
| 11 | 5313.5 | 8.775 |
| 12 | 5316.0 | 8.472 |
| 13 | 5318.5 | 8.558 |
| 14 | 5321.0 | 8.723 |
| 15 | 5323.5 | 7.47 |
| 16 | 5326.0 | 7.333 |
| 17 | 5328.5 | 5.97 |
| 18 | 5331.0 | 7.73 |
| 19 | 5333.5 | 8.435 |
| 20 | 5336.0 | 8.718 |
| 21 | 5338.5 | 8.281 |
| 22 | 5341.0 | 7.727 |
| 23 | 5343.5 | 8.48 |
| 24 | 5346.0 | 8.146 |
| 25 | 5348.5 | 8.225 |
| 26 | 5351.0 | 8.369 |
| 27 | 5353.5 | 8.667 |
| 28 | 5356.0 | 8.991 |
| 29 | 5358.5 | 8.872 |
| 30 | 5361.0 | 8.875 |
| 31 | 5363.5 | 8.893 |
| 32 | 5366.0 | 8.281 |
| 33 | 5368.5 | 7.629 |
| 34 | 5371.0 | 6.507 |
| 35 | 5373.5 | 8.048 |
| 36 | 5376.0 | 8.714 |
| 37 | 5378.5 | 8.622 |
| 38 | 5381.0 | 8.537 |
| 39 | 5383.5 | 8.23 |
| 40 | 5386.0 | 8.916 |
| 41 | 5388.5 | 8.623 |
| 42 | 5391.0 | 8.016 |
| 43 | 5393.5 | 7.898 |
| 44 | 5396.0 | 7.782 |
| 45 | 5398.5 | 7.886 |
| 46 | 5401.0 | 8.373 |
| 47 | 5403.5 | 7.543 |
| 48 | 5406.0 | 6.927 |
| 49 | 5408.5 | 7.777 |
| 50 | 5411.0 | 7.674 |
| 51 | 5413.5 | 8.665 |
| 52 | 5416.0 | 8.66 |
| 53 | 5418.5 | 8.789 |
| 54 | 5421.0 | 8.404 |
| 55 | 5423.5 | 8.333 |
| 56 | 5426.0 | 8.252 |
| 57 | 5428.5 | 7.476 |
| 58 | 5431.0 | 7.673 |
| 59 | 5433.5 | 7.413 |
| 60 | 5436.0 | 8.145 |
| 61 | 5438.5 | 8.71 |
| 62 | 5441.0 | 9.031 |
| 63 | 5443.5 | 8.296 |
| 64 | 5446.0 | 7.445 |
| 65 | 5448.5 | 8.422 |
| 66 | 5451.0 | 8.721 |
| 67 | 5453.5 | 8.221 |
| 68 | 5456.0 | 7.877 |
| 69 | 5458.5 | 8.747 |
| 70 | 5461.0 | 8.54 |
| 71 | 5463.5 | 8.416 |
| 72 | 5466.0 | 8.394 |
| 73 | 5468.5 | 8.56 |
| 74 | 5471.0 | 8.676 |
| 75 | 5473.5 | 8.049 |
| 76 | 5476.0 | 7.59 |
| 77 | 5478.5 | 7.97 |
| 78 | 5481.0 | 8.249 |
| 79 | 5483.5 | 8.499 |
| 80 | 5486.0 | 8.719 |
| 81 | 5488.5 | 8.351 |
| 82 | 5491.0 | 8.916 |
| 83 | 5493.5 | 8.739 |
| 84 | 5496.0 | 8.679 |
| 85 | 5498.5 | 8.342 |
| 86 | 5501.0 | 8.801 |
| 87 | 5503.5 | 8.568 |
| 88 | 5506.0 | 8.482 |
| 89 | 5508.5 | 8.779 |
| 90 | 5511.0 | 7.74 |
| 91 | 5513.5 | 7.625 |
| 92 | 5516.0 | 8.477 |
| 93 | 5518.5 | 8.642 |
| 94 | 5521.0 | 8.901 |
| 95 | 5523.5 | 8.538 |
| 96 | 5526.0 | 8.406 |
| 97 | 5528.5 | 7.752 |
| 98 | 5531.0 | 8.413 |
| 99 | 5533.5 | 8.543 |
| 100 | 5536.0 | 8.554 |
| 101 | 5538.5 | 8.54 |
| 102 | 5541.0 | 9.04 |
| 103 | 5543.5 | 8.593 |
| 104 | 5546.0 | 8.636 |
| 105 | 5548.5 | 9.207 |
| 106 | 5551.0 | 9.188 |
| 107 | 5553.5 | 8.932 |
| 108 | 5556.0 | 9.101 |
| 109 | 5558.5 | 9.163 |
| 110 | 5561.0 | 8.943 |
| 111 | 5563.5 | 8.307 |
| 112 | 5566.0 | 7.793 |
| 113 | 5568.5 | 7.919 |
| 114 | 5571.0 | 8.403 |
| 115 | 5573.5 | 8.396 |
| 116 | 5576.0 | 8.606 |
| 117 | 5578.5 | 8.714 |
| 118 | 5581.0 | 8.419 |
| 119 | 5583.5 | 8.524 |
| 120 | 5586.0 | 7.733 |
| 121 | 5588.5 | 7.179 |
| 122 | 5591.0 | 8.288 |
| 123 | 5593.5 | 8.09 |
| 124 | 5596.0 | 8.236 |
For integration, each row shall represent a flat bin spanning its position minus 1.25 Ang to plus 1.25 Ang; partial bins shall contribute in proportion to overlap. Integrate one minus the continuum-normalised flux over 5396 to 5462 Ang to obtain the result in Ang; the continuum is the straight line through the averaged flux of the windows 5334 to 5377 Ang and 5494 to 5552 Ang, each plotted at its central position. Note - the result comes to 2.1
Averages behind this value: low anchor 8.32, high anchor 8.54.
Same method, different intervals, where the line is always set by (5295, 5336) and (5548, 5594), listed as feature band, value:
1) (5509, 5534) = 0.2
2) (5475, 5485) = 0.3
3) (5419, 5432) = 0.2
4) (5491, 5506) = -0.5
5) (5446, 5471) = -0.4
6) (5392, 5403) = 0.3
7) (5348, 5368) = -1.3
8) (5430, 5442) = 0.1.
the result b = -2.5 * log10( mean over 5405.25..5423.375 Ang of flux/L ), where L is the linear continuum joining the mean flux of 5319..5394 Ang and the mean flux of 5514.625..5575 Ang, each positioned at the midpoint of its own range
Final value 0.020 mag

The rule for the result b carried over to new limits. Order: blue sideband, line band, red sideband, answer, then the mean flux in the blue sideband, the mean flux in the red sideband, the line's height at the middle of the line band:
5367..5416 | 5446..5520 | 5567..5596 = -0.04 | 8.04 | 8.2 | 8.12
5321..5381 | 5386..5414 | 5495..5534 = 0.04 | 8.15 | 8.41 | 8.23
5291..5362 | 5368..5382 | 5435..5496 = 0.03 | 8.22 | 8.39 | 8.28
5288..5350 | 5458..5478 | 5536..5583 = 0.02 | 8.14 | 8.66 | 8.46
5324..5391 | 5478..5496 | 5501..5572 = -0.01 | 8.21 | 8.55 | 8.45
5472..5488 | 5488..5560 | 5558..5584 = -0.04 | 8.2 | 8.45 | 8.32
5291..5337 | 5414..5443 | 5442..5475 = 0.00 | 8.09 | 8.34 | 8.28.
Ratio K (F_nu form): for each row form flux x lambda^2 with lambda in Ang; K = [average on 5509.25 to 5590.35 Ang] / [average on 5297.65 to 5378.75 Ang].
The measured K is 1.1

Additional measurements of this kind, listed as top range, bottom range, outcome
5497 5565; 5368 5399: 1.12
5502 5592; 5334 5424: 1.09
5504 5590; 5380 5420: 1.10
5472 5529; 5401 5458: 1.06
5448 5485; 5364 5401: 1.05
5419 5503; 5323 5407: 1.06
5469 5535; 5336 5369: 1.05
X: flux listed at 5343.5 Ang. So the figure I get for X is 8.48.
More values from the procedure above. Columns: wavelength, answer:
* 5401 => 8.373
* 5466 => 8.394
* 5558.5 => 9.163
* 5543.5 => 8.593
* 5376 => 8.714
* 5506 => 8.482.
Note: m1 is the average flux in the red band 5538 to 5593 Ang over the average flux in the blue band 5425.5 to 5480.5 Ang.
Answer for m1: 1.04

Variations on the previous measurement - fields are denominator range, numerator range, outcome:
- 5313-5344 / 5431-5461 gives 1.03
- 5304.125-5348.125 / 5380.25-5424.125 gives 1.00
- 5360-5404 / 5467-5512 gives 1.03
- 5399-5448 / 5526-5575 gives 1.06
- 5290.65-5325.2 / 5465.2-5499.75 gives 1.02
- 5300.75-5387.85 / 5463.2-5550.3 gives 1.02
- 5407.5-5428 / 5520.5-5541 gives 1.02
